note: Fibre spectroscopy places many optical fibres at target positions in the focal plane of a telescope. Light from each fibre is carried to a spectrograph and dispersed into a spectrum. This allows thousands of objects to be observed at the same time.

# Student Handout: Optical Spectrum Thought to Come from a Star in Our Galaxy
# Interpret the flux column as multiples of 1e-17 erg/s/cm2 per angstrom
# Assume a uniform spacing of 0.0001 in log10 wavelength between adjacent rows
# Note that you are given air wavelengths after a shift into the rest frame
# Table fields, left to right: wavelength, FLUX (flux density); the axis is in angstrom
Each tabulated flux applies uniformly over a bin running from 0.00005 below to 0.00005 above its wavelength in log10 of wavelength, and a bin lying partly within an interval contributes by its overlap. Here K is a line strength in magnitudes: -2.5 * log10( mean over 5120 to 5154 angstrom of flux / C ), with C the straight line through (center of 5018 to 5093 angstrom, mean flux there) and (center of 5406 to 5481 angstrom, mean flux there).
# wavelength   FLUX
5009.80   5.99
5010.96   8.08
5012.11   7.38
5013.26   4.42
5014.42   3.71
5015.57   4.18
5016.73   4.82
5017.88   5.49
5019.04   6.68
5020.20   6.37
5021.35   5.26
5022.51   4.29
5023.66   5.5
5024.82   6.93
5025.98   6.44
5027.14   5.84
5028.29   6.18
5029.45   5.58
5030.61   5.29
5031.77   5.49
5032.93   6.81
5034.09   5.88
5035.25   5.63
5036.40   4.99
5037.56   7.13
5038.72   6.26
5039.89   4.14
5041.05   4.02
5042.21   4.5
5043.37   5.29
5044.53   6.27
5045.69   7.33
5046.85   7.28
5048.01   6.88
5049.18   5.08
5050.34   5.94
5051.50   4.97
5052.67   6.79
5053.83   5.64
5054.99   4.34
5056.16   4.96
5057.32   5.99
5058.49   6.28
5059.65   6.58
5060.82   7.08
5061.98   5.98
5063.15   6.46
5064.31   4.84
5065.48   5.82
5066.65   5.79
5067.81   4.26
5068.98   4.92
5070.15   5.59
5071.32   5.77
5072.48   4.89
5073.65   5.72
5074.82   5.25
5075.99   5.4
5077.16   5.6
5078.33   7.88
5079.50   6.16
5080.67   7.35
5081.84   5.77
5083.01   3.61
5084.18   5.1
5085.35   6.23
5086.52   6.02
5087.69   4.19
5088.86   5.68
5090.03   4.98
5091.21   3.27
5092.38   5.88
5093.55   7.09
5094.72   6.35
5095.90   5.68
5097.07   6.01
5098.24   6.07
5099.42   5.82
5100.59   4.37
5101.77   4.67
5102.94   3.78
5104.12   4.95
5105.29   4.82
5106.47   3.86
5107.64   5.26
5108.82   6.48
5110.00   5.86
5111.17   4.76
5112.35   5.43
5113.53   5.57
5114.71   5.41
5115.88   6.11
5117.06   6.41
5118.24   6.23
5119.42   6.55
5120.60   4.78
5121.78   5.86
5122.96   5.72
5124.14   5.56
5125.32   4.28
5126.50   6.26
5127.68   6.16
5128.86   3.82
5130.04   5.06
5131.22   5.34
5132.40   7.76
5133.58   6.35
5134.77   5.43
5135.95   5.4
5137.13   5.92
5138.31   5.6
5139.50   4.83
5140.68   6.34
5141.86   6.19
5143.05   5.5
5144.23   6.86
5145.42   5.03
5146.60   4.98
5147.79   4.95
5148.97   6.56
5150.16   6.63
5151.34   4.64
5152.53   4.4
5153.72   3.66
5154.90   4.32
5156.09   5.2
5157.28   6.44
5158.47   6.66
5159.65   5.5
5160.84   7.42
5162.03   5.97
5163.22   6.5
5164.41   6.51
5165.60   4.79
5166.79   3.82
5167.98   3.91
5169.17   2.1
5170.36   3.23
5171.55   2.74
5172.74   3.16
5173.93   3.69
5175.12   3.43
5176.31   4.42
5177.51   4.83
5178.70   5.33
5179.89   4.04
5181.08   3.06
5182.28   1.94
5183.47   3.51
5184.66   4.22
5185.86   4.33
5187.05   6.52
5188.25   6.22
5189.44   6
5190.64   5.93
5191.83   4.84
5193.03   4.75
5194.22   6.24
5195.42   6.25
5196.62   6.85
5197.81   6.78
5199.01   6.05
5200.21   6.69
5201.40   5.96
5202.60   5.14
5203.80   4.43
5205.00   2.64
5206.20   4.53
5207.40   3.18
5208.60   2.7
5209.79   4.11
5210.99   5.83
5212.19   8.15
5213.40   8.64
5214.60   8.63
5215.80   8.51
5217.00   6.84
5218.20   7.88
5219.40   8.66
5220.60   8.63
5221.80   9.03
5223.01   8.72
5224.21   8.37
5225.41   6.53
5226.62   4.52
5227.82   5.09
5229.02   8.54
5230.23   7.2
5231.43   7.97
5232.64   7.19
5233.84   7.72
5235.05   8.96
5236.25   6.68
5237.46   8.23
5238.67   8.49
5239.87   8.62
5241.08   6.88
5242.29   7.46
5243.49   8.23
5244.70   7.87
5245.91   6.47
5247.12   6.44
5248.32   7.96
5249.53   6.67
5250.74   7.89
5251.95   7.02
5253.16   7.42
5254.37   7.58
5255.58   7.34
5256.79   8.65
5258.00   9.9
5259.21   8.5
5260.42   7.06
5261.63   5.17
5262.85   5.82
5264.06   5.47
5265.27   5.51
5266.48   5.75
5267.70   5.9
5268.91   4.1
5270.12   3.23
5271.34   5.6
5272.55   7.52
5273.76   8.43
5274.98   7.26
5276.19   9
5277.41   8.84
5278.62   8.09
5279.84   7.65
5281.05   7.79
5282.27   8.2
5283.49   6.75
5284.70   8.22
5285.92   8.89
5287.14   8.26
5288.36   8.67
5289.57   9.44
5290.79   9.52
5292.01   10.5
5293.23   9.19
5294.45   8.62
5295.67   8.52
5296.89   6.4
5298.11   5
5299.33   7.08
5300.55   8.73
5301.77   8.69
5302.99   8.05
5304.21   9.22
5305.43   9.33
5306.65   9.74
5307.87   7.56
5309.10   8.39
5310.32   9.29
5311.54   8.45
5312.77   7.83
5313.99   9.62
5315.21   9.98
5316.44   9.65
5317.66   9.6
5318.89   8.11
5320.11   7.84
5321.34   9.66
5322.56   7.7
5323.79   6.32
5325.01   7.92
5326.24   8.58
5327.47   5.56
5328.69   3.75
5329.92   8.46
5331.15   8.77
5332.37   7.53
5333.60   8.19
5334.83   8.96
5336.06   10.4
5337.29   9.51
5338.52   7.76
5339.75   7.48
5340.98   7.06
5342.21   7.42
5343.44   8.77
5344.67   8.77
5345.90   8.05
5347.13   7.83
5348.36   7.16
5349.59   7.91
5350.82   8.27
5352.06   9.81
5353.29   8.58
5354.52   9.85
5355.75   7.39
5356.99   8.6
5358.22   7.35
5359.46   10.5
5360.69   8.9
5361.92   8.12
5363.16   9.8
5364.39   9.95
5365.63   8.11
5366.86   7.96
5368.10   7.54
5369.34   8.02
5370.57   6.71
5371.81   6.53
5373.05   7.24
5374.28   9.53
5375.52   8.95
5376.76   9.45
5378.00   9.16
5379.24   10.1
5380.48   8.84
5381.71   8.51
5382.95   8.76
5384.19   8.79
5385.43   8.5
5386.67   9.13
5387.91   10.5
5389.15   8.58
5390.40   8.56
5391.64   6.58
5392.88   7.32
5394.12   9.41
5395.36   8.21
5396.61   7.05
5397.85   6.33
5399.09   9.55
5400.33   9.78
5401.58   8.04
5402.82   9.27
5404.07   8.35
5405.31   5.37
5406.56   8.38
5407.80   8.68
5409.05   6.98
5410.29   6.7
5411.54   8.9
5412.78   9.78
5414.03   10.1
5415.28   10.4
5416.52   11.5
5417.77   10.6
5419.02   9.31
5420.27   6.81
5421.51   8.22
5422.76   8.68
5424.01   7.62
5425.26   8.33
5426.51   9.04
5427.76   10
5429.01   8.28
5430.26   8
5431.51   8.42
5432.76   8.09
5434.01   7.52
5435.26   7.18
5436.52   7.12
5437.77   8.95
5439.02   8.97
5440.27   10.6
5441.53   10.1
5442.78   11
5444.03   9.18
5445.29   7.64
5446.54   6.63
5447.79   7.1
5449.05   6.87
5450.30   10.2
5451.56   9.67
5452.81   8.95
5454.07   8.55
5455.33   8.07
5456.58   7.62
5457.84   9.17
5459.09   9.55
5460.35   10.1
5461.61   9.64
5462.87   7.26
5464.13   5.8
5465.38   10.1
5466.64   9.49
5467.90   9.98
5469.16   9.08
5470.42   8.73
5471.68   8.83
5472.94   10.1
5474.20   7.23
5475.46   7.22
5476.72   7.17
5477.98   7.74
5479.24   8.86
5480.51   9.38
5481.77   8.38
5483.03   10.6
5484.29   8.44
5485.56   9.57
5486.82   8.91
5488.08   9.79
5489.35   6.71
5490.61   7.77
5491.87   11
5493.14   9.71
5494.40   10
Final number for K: 0.14 mag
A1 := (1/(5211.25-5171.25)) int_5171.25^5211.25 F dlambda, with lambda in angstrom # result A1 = 4.72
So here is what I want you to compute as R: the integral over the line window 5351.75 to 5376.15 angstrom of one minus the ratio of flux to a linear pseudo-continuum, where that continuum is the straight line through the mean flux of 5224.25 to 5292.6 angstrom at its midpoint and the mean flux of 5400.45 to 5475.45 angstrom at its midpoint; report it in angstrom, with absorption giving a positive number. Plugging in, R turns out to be -0.9 angstrom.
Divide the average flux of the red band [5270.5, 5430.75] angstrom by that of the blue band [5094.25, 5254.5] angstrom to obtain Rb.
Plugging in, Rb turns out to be 1.44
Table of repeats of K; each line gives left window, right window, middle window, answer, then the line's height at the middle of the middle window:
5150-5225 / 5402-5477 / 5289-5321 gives -0.24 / 6.94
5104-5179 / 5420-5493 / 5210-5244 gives -0.23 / 6.19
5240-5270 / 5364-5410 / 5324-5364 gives -0.05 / 7.87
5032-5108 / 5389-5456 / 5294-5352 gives -0.07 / 7.68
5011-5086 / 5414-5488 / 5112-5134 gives 0.10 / 6.27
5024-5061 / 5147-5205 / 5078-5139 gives -0.02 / 5.42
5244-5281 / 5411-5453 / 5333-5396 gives -0.05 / 8.1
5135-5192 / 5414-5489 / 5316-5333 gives -0.11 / 7.08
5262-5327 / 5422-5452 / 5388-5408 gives 0.03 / 8.36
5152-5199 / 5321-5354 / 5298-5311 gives -0.14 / 7.36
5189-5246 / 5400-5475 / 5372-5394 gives -0.07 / 8.19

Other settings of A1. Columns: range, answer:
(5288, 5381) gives 8.39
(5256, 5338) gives 7.91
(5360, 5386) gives 8.55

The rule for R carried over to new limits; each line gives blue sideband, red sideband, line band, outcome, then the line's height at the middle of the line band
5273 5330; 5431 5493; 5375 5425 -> -0.7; 8.52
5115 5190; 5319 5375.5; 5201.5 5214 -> 2.2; 6.01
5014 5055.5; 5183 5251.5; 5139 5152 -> 1.2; 6.25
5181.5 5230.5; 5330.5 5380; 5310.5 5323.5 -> -1.6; 7.84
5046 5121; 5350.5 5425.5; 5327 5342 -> 0.5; 8.05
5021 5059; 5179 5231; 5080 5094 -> 0.9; 5.8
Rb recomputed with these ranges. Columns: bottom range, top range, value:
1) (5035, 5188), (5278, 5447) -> 1.58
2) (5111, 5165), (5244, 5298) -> 1.31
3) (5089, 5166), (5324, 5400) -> 1.50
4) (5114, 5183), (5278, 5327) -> 1.63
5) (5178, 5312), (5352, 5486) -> 1.23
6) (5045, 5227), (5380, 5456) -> 1.54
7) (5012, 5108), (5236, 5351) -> 1.41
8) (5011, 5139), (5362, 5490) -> 1.53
